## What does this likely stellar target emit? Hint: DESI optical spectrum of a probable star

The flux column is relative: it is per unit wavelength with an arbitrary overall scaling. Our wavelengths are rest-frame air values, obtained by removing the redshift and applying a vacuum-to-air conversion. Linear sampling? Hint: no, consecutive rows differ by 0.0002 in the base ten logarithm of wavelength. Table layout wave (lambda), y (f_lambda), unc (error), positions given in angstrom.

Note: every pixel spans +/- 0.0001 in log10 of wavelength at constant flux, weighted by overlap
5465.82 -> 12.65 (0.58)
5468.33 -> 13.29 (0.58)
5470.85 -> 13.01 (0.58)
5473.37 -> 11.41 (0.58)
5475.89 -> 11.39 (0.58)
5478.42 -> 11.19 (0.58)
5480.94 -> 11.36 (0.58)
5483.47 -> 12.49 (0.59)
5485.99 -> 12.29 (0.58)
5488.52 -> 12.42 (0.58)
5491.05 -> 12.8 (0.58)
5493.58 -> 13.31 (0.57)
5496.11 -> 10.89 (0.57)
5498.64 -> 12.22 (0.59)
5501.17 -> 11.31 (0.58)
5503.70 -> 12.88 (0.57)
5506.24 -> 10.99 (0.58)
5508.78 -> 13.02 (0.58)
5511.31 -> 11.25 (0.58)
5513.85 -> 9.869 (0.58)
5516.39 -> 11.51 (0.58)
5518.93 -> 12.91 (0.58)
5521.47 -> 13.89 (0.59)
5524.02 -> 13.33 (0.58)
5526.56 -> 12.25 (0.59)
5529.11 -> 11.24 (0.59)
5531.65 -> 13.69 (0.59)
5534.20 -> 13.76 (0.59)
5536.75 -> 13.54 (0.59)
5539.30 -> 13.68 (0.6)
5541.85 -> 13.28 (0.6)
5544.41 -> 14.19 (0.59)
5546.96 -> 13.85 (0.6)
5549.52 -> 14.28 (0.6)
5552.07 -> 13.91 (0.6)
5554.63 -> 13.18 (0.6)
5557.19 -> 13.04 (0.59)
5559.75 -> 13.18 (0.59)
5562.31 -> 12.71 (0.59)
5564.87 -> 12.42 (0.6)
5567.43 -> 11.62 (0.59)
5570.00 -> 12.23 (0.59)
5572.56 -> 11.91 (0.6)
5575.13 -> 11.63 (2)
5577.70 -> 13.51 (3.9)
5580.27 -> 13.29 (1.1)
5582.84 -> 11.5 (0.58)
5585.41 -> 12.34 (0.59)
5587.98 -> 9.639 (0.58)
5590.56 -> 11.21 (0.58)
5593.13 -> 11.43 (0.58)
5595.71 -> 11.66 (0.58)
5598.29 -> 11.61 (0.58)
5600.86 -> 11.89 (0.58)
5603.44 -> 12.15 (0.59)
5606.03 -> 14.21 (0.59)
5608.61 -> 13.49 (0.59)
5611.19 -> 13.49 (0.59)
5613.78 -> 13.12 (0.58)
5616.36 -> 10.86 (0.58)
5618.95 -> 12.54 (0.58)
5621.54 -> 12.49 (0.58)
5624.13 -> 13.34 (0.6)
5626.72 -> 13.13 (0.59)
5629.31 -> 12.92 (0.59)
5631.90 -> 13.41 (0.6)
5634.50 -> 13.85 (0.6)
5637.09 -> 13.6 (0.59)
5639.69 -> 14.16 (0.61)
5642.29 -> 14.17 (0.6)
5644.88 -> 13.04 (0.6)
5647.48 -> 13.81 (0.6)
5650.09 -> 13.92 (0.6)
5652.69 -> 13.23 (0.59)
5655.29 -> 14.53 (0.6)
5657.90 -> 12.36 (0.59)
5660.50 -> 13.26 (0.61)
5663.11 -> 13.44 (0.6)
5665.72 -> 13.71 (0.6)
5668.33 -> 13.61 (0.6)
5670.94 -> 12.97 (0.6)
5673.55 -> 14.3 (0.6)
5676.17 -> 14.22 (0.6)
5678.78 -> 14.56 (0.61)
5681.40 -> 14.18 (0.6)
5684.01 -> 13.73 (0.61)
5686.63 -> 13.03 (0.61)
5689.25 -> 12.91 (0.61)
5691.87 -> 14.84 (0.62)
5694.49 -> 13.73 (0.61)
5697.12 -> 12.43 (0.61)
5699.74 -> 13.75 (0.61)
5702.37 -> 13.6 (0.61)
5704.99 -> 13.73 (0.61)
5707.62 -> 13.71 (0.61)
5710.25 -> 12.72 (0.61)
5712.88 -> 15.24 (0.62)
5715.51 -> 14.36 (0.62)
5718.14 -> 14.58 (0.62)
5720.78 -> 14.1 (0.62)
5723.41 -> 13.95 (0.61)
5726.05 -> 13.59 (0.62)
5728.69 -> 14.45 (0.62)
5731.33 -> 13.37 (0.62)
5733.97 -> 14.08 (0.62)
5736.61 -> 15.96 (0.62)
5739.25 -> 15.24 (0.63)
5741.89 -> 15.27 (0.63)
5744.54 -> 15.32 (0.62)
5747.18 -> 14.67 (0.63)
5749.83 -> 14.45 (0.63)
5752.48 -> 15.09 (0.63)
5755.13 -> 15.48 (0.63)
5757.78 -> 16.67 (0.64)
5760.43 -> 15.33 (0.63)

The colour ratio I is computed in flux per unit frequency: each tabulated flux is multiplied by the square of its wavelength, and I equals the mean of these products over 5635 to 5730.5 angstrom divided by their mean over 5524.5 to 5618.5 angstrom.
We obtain 1.13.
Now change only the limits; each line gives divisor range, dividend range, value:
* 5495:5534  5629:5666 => 1.17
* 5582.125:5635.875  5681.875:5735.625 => 1.15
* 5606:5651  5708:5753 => 1.13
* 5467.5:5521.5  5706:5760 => 1.32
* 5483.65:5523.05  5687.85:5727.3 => 1.23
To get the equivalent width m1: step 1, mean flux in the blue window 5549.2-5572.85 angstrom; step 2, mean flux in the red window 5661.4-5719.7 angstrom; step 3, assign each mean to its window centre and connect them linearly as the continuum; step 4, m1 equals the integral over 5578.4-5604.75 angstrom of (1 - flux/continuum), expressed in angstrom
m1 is 2.7 angstrom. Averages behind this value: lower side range 12.8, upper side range 13.8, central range 11.7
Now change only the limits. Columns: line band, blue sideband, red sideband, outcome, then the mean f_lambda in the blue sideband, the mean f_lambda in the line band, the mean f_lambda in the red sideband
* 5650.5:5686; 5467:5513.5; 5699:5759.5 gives 0.5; 12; 13.7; 14.5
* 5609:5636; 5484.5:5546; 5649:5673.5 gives 0.6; 12.5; 12.9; 13.5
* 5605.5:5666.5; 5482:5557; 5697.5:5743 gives 1.1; 12.7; 13.3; 14.2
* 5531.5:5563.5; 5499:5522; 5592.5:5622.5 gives -3.8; 11.9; 13.6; 12.4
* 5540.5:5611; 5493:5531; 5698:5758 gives 1.0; 12.1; 12.6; 14.4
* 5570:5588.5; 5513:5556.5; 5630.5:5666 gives 1.7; 13.1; 12.1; 13.6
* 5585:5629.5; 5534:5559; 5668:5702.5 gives 4.5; 13.7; 12.3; 13.7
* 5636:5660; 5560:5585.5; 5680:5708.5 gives -0.9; 12.4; 13.6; 13.6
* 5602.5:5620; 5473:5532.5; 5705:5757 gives 0.5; 12.1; 12.9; 14.5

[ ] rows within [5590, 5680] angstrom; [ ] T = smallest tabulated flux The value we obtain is 10.86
